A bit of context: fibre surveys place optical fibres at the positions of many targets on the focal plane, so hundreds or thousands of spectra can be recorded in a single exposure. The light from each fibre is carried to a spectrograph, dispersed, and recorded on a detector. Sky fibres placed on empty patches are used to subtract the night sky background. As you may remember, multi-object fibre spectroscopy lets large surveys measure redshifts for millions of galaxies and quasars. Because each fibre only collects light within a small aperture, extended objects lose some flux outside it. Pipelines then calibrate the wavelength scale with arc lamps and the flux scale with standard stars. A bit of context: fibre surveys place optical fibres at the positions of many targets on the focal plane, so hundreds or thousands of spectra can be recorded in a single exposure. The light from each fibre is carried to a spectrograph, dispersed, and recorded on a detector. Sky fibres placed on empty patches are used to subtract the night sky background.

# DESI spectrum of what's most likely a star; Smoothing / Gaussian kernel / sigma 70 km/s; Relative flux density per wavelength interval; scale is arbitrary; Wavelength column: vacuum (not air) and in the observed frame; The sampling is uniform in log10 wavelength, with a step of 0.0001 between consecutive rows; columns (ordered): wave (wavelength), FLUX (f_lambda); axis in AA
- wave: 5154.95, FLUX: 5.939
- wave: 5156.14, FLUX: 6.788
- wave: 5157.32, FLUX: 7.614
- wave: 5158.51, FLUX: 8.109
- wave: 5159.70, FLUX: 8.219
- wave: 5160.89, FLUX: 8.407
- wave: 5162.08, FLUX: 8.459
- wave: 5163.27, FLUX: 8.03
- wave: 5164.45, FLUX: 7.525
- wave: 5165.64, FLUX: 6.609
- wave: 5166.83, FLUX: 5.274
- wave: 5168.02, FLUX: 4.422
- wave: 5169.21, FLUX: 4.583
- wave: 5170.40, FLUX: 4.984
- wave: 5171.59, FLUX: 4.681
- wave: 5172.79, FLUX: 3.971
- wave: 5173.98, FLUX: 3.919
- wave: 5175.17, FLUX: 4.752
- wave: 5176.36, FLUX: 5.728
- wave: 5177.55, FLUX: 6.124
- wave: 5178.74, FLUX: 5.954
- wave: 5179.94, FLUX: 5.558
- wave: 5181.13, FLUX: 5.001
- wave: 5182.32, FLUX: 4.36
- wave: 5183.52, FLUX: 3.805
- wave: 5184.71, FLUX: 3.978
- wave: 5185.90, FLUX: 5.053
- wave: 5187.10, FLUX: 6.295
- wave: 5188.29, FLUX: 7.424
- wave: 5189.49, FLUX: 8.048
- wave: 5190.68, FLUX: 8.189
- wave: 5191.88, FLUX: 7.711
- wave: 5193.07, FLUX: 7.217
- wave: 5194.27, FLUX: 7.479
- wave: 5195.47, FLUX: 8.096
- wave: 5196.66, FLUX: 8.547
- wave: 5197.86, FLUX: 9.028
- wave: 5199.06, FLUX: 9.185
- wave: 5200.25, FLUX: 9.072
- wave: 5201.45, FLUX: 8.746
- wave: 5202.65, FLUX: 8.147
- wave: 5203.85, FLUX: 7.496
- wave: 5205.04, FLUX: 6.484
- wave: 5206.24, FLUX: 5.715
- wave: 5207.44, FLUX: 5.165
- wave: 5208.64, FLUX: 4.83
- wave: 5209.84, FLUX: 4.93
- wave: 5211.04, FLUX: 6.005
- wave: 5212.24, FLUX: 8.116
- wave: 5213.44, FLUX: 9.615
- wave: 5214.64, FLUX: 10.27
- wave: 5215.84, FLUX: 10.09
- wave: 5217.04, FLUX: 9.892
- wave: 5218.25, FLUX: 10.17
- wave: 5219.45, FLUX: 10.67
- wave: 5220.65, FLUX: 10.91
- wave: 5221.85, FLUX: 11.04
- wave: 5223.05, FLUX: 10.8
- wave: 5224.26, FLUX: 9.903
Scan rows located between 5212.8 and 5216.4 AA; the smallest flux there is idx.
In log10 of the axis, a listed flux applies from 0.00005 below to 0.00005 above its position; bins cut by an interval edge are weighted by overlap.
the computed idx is 9.615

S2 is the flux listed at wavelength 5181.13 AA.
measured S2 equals 5.001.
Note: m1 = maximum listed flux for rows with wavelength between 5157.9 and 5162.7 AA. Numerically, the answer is 8.459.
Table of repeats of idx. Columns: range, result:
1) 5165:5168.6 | 4.422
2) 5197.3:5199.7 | 9.028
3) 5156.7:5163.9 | 7.614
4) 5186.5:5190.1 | 6.295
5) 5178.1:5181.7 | 5.001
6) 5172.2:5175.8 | 3.919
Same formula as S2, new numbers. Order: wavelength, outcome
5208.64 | 4.83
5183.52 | 3.805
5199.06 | 9.185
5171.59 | 4.681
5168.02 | 4.422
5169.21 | 4.583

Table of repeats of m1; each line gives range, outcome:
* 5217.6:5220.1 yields 10.67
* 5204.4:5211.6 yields 6.484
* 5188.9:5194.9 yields 8.189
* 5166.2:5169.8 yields 5.274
